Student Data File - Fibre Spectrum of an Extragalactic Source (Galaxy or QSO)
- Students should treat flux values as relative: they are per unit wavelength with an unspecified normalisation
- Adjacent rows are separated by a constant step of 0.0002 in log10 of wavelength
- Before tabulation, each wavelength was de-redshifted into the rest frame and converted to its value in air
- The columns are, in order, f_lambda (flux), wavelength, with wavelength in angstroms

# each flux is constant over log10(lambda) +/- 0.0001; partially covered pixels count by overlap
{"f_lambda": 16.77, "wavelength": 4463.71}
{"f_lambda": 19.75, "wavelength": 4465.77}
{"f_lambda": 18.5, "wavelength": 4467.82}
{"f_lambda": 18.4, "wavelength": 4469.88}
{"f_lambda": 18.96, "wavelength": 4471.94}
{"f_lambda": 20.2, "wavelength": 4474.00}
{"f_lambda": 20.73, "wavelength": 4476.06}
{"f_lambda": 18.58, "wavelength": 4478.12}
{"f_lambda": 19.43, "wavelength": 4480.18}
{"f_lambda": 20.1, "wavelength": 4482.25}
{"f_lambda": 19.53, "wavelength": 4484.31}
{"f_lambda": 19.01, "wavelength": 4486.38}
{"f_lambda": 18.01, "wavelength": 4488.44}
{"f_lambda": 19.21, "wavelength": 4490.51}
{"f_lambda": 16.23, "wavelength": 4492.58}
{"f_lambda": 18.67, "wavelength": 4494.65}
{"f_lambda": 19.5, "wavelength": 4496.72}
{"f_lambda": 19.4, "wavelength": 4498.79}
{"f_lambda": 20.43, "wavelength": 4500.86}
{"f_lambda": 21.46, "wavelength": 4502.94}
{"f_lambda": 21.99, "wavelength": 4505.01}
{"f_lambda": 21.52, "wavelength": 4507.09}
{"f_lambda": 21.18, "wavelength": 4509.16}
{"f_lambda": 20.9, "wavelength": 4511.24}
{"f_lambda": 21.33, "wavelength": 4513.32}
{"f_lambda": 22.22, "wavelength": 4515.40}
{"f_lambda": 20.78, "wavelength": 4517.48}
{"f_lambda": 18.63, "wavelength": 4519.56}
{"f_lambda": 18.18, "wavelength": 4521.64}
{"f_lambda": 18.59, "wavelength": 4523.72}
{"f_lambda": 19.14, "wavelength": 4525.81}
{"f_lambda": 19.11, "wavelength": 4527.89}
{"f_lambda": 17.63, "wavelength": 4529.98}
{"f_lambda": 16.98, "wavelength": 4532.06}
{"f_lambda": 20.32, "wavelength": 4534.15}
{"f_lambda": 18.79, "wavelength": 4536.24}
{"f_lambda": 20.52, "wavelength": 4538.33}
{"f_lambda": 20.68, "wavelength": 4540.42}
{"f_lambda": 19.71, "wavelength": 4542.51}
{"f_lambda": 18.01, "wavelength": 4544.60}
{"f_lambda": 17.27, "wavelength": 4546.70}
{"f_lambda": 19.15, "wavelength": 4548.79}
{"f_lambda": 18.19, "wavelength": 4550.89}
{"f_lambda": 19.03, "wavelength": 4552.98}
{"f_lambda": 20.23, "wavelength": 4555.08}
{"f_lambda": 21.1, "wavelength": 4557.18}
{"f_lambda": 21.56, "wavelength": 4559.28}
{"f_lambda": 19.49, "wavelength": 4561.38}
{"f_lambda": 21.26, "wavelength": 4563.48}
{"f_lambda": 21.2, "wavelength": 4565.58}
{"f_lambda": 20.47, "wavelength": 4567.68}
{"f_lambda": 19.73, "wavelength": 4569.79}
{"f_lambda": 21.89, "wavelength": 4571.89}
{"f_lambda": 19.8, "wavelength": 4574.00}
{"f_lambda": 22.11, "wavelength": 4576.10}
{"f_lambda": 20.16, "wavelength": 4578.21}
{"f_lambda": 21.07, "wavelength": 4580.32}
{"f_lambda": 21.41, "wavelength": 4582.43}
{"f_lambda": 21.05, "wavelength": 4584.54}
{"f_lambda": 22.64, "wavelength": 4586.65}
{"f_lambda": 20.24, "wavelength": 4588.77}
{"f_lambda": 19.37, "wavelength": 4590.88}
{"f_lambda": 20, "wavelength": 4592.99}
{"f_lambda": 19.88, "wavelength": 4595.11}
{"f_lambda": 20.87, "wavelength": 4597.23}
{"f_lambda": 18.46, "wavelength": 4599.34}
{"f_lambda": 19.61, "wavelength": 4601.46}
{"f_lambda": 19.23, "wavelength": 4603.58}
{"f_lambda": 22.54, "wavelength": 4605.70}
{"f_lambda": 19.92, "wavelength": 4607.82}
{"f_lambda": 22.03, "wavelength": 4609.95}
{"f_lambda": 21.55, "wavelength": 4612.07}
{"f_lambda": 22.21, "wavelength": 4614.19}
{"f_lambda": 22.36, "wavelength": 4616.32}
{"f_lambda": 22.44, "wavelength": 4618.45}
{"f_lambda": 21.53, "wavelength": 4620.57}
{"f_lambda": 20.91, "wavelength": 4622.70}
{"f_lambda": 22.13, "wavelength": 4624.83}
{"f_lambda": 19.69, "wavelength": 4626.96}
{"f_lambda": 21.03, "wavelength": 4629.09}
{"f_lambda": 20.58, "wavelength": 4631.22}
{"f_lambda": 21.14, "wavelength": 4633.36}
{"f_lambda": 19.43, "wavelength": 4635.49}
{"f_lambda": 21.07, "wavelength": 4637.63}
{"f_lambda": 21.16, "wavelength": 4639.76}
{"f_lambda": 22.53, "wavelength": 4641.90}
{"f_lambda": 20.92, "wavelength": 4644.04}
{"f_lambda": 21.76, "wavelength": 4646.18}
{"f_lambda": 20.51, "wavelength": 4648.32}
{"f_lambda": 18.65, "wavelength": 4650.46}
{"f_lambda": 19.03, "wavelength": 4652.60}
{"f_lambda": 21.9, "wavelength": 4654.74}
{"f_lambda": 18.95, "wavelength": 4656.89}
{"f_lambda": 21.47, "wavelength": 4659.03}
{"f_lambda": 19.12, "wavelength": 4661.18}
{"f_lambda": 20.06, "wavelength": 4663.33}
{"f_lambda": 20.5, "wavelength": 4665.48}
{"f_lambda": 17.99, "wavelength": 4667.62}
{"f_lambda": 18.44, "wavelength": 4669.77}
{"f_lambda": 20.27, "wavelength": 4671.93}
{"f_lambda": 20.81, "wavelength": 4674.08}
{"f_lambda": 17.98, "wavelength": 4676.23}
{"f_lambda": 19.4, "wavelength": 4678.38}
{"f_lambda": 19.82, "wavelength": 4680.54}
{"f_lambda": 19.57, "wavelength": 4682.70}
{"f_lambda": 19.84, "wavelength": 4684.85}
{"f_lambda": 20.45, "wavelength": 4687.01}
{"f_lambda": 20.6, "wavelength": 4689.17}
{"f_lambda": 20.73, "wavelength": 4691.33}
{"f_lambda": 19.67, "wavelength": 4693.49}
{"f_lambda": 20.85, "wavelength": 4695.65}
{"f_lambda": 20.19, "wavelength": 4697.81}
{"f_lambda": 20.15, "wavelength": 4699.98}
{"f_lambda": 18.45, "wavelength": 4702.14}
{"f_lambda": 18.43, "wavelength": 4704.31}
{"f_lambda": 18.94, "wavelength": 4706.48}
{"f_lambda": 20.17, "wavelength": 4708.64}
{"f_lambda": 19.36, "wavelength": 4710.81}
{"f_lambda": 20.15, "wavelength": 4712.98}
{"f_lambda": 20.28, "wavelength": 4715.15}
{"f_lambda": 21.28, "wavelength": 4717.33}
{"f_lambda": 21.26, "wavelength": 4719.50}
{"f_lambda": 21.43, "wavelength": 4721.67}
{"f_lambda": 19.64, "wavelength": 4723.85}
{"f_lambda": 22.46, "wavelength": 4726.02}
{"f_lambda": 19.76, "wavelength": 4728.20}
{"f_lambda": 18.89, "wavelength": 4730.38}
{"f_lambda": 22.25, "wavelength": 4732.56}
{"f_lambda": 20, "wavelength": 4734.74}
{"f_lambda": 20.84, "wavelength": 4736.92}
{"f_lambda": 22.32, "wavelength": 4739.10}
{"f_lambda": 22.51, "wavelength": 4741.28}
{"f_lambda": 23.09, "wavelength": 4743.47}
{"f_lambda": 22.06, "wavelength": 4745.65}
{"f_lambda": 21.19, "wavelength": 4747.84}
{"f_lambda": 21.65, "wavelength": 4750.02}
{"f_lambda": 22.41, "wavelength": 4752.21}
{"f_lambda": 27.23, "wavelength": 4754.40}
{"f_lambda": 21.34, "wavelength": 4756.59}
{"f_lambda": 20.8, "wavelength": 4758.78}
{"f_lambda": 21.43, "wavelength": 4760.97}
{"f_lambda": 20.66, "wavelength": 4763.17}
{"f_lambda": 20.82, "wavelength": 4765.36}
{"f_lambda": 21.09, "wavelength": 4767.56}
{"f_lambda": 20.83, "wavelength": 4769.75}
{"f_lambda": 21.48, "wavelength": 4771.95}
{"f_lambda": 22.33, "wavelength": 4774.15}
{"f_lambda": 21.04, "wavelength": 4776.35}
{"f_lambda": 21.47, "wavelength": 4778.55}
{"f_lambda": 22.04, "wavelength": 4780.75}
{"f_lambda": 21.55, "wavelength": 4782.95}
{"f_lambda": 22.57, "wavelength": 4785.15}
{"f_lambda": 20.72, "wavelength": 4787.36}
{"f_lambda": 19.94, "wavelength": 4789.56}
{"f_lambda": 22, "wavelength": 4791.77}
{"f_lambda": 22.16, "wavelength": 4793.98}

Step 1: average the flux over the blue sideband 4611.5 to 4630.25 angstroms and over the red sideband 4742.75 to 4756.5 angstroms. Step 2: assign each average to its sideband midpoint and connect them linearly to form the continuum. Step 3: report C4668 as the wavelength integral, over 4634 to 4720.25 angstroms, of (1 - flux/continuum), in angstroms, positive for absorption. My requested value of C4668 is 7.97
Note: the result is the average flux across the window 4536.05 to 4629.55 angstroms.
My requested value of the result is 20.5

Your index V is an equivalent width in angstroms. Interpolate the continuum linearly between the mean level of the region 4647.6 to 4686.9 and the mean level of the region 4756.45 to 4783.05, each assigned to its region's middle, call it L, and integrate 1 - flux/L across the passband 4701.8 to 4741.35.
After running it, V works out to 0.2 angstroms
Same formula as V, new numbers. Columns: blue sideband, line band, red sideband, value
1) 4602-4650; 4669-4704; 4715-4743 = 2.1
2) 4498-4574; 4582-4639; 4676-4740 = -2.3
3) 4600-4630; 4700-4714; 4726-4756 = 1.5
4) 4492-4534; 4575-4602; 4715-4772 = -0.3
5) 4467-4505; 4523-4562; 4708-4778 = 1.0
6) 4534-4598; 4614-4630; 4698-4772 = -0.8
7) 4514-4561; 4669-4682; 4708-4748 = 0.7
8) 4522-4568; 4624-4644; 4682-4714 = -1.3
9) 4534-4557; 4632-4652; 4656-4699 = -1.1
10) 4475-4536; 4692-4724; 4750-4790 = 1.7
